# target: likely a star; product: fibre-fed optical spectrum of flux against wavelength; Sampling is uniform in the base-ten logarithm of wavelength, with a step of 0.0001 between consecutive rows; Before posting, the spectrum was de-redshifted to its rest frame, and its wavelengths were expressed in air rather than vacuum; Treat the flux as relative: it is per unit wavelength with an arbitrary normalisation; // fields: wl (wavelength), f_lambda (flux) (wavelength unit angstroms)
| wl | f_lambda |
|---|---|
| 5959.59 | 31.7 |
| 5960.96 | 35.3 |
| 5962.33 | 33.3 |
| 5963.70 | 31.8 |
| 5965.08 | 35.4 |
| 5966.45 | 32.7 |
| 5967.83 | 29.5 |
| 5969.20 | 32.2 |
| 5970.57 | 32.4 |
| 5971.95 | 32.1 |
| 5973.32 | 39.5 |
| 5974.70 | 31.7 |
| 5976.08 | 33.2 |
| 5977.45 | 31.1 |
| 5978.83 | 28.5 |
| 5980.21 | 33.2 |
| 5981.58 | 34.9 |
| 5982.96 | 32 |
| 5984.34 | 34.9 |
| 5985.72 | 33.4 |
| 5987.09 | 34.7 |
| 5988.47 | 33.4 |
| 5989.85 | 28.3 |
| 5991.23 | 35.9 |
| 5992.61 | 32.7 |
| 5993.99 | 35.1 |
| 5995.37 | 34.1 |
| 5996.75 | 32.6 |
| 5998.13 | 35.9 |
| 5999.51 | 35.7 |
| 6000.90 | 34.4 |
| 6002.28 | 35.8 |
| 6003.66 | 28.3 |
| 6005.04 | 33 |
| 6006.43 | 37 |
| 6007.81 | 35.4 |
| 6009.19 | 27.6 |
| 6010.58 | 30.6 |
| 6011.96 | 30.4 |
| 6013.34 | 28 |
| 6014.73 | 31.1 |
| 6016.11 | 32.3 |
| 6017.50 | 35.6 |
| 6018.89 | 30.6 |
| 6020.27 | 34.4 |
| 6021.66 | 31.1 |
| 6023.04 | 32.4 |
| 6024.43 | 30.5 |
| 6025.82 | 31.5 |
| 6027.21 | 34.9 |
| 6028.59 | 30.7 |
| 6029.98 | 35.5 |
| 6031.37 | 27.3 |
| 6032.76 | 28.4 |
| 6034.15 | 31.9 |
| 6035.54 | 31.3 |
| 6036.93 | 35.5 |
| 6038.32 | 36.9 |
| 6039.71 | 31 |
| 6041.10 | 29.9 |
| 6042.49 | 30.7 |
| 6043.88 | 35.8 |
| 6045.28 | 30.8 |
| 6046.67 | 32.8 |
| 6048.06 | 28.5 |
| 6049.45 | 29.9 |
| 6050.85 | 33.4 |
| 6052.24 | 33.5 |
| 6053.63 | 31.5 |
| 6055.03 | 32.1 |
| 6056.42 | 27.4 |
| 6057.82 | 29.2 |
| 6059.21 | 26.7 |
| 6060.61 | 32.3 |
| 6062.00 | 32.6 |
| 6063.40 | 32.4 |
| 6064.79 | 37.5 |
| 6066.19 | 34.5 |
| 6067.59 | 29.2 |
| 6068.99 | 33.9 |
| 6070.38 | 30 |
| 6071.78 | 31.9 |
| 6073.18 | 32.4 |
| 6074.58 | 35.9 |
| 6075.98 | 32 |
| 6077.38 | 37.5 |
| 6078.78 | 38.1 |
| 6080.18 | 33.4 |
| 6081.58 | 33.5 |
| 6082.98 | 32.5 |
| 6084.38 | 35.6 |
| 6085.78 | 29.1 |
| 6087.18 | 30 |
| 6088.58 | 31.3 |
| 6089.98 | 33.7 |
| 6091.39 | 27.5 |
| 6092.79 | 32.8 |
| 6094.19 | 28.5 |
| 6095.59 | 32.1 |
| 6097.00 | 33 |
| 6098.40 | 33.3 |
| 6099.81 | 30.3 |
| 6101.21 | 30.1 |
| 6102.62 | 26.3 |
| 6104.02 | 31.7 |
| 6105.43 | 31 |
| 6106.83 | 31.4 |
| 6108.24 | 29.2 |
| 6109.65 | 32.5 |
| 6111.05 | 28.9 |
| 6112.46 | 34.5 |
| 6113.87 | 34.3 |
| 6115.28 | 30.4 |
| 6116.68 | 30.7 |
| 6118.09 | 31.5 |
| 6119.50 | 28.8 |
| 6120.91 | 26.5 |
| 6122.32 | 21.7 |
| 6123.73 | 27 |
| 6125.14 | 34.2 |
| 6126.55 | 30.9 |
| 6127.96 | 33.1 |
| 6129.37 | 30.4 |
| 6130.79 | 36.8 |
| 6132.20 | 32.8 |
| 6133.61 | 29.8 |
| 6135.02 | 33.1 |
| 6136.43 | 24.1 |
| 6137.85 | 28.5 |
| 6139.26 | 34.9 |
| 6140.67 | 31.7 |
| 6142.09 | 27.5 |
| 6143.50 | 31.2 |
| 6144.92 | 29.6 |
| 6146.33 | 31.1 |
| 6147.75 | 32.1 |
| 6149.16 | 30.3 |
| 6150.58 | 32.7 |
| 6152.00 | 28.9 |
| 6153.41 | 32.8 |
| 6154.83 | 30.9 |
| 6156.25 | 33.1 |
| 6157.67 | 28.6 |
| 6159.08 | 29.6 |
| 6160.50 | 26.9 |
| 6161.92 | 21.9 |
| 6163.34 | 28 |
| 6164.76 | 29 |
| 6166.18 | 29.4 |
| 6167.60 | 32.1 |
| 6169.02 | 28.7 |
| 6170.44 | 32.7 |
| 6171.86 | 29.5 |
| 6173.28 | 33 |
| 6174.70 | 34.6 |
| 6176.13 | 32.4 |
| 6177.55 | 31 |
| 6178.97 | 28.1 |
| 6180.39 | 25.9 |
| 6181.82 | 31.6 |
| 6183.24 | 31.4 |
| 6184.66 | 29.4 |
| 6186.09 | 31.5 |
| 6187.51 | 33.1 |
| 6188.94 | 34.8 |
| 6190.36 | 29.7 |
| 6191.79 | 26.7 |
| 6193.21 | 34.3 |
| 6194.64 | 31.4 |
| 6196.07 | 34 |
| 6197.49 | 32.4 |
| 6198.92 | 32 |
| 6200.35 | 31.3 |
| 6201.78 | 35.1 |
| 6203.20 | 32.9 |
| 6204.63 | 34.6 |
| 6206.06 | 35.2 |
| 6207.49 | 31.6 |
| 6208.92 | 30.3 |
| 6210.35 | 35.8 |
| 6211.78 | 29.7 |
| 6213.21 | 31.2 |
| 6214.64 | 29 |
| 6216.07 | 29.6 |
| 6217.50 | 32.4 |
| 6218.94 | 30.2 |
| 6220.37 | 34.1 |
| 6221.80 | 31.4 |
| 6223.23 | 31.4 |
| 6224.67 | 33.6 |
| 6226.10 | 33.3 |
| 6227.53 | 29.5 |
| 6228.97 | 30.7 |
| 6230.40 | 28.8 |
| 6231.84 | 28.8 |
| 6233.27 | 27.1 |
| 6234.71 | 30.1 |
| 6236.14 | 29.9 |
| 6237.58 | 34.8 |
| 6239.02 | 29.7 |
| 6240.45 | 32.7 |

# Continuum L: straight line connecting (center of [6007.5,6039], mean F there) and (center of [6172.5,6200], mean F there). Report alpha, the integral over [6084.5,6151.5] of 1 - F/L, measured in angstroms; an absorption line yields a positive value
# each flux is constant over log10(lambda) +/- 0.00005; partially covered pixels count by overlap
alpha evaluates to 1.9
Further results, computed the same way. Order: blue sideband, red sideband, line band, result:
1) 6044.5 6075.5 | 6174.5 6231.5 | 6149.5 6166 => 1.21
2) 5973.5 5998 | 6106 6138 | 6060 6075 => -0.64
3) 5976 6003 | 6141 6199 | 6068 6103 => -0.29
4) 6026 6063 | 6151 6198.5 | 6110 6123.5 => 0.58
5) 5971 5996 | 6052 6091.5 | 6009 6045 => 1.10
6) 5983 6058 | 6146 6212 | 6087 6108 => 0.59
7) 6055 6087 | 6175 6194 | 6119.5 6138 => 1.03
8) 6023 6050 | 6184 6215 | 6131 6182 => 2.81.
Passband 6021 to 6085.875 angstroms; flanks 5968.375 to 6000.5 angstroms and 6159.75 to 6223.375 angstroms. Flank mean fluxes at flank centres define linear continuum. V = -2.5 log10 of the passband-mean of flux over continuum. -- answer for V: 0.01 mag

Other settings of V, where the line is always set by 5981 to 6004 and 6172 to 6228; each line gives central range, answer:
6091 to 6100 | 0.05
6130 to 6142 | 0.04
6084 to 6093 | 0.05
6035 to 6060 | 0.06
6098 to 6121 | 0.06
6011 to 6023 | 0.06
